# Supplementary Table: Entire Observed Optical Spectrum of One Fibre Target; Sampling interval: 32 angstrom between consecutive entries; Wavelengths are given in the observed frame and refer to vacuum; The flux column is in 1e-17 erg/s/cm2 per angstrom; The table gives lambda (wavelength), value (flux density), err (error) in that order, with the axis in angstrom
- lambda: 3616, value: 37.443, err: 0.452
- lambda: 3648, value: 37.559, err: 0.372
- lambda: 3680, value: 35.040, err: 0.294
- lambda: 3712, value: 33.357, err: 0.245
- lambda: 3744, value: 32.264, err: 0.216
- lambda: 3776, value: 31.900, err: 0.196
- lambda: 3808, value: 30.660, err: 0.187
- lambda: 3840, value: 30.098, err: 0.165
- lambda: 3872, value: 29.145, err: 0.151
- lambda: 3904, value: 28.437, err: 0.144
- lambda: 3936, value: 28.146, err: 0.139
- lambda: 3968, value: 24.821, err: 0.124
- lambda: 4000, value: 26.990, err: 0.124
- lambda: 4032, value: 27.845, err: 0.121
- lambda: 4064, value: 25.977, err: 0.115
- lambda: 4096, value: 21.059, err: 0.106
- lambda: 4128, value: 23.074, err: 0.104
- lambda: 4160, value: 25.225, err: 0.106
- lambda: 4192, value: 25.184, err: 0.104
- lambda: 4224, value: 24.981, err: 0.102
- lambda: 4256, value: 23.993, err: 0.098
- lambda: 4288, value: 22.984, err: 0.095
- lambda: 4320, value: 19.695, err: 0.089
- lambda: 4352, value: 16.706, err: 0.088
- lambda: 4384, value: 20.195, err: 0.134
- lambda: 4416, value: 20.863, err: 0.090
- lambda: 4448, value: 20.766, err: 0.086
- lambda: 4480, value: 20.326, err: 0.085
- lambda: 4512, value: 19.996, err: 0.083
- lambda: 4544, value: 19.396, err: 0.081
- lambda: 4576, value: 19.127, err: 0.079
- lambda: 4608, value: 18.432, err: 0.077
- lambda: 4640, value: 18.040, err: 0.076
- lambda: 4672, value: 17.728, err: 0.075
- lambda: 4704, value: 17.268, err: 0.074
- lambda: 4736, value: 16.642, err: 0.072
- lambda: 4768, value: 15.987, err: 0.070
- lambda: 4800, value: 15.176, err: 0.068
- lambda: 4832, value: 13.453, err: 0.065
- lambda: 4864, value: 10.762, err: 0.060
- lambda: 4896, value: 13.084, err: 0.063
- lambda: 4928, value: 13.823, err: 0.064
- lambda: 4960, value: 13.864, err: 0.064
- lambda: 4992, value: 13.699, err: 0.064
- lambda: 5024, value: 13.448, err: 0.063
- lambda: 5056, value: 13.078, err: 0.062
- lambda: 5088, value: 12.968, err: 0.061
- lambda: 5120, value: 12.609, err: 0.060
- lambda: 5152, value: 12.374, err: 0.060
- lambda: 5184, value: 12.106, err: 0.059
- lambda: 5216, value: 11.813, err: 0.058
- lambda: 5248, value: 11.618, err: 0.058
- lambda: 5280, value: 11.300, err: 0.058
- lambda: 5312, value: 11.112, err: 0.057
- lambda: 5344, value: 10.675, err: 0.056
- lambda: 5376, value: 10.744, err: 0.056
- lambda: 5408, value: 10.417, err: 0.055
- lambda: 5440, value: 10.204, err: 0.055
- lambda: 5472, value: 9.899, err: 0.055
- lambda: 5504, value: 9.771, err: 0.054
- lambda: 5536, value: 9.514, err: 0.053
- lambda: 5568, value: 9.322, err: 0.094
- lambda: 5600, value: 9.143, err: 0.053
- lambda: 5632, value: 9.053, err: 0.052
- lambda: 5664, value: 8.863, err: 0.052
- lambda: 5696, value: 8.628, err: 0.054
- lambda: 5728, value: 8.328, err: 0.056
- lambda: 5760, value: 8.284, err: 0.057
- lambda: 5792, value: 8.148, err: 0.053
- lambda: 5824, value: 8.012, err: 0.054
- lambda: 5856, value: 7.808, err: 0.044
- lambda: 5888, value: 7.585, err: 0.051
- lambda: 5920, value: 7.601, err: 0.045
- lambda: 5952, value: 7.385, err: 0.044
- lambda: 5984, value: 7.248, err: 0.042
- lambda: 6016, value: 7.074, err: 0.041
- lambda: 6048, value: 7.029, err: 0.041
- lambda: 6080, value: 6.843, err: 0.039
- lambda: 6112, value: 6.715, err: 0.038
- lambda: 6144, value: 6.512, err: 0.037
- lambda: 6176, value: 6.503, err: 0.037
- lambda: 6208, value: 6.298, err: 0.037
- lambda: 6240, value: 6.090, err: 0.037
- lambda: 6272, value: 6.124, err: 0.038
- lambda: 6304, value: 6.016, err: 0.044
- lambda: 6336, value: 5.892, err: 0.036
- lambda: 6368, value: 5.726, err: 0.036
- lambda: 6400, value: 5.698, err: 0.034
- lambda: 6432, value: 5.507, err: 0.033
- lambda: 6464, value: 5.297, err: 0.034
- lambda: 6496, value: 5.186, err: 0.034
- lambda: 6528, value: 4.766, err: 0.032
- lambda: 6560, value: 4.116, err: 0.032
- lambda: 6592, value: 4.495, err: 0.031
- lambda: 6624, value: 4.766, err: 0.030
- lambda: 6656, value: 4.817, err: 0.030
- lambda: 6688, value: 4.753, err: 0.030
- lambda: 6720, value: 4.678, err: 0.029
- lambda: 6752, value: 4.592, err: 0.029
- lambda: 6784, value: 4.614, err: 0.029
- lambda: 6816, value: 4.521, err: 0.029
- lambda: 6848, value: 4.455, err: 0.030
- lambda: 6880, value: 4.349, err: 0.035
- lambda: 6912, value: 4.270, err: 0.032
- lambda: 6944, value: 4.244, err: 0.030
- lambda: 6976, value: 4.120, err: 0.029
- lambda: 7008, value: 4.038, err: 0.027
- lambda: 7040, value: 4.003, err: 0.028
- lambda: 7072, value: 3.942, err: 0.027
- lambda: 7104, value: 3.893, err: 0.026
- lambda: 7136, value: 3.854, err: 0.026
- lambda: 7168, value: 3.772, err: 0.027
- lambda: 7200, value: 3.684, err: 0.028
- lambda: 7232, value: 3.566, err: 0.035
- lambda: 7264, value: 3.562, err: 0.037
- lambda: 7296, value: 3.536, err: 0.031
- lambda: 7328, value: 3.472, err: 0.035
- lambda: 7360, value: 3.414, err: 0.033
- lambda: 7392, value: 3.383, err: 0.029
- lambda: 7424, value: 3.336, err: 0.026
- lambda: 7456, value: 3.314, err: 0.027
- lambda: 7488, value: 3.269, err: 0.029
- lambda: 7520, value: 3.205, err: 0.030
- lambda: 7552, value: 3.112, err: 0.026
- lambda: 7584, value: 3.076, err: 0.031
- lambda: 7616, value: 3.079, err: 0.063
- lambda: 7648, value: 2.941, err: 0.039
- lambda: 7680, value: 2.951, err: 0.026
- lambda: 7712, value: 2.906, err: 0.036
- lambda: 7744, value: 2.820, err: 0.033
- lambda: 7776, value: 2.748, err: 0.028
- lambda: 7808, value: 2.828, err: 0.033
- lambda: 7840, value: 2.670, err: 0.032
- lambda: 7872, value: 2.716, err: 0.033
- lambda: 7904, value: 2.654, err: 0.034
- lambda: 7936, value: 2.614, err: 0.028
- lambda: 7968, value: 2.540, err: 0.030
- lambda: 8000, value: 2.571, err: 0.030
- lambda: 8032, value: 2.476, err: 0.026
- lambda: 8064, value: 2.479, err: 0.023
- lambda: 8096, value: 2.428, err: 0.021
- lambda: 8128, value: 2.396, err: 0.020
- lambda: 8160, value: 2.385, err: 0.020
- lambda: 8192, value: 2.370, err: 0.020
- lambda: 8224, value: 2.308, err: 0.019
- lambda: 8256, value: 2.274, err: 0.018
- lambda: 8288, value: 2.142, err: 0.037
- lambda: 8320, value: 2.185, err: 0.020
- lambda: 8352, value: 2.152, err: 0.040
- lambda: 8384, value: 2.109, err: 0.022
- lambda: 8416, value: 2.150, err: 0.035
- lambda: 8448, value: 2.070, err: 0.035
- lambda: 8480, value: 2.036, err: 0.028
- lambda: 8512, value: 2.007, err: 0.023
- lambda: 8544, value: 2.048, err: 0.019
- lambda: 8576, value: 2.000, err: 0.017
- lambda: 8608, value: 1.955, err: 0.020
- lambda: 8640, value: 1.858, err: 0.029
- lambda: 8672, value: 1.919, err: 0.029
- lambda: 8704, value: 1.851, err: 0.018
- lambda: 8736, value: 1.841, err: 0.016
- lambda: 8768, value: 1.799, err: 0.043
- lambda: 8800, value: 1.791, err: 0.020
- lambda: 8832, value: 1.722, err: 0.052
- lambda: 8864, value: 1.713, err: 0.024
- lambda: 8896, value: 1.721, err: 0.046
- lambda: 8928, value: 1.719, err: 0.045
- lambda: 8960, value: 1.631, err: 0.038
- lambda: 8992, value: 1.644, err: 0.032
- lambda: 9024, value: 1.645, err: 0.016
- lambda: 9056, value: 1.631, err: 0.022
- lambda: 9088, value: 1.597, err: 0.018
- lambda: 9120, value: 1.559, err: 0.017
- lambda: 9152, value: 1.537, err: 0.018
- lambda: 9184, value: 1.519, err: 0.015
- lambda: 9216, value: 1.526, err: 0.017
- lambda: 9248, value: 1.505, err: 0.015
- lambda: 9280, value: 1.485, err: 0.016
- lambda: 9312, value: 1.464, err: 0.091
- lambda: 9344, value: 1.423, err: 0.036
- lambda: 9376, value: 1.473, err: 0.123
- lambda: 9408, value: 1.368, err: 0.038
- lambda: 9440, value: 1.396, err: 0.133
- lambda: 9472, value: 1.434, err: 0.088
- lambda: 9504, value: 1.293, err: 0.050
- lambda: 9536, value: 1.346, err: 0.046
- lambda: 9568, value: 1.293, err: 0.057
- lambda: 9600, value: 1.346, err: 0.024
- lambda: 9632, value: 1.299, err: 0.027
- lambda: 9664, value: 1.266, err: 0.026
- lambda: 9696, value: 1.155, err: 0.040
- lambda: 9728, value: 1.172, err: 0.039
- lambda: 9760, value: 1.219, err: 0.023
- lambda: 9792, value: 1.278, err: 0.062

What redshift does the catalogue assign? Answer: 0.00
